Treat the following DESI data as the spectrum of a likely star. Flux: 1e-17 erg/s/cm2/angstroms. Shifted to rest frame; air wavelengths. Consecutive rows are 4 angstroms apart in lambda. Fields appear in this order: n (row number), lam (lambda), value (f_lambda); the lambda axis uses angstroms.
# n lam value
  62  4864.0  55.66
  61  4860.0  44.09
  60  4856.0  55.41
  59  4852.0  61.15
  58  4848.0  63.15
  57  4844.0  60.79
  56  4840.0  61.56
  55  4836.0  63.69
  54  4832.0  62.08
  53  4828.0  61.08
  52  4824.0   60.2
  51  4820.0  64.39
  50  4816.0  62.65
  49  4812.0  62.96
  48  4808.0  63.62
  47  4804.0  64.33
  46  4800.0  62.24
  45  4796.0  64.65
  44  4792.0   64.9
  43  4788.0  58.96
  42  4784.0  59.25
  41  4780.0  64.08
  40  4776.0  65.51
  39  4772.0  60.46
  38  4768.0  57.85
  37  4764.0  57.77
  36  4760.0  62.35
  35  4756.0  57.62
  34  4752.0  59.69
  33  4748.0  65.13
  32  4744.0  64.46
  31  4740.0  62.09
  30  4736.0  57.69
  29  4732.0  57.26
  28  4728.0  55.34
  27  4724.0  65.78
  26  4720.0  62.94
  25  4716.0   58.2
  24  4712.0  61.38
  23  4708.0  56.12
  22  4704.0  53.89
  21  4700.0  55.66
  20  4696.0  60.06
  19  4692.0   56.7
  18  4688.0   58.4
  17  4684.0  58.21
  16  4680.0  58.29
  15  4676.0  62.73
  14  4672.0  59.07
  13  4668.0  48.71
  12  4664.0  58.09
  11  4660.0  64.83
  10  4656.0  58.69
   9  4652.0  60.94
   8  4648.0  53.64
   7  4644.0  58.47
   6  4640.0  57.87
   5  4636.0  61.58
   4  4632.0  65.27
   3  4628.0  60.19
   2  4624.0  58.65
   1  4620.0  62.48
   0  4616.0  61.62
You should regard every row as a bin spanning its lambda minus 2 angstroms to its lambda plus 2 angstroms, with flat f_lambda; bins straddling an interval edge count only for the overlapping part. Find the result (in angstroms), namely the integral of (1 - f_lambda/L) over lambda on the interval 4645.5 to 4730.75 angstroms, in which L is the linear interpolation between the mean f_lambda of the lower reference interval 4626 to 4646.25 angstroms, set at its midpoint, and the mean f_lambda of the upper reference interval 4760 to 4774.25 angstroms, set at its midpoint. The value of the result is 2.3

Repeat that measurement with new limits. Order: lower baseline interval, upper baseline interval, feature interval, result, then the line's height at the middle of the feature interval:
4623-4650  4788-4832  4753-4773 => 0.89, 61.9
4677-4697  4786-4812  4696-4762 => 0.52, 60.2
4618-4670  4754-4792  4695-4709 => 0.85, 59.8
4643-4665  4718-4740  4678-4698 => 0.41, 59.6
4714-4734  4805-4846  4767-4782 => -0.28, 61.1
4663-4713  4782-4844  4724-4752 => -0.60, 59.4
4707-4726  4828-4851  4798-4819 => -0.46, 61.9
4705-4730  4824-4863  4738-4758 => -0.74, 59.6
